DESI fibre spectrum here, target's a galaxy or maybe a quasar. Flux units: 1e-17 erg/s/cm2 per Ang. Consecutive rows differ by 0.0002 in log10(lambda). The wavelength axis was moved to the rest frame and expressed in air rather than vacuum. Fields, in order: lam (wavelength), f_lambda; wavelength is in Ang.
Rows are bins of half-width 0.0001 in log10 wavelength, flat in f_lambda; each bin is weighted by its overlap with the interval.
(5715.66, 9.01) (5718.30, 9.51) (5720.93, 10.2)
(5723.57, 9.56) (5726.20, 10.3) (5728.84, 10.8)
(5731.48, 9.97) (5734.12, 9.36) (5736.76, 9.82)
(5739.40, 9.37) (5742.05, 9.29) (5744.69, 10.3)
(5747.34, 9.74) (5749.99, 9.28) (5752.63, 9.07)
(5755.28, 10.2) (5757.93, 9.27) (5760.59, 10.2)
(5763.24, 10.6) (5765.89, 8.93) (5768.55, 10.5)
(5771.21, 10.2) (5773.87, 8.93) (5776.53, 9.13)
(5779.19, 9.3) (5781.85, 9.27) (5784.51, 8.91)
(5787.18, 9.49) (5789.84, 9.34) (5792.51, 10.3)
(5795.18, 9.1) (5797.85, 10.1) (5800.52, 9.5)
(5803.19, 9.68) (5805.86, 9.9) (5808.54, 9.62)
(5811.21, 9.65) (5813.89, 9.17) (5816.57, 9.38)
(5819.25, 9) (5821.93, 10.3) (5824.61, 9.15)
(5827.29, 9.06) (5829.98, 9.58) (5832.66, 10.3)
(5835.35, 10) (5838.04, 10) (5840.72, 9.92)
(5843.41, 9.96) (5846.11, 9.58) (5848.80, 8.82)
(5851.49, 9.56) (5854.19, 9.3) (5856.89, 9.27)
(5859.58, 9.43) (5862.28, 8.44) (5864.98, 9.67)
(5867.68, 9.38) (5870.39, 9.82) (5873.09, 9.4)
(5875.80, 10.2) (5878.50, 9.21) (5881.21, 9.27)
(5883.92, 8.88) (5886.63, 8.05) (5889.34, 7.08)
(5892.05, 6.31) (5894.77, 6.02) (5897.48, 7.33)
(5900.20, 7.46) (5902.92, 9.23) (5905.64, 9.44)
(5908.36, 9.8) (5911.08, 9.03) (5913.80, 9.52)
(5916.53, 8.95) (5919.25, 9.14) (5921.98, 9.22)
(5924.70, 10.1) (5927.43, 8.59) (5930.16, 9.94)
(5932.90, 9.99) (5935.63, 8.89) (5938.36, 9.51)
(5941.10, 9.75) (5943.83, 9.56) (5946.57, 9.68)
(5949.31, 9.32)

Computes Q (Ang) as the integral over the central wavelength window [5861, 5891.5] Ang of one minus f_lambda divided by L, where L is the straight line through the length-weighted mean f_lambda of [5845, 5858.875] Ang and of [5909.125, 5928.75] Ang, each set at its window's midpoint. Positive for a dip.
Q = 1.1 Ang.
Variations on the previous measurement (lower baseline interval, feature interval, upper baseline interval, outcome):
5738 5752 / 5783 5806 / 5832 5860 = 0.08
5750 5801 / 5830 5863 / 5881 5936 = -1.71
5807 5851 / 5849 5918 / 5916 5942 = 5.06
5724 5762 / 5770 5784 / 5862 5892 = 0.34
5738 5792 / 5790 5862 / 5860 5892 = -2.77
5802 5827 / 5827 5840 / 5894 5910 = -0.84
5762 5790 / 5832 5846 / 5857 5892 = -1.24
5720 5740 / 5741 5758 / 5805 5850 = 0.43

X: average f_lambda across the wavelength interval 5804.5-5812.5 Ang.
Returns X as 9.73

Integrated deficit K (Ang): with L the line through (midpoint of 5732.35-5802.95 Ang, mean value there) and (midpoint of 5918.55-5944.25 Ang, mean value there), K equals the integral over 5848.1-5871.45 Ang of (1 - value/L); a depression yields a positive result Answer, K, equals 0.5 Ang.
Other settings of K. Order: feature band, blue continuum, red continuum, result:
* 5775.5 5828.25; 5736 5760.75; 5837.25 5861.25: 0.5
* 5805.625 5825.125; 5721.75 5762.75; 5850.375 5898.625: -0.7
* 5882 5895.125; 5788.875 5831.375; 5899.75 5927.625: 2.6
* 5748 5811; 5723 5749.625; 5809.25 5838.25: 0.7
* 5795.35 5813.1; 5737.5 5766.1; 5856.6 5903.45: -0.9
